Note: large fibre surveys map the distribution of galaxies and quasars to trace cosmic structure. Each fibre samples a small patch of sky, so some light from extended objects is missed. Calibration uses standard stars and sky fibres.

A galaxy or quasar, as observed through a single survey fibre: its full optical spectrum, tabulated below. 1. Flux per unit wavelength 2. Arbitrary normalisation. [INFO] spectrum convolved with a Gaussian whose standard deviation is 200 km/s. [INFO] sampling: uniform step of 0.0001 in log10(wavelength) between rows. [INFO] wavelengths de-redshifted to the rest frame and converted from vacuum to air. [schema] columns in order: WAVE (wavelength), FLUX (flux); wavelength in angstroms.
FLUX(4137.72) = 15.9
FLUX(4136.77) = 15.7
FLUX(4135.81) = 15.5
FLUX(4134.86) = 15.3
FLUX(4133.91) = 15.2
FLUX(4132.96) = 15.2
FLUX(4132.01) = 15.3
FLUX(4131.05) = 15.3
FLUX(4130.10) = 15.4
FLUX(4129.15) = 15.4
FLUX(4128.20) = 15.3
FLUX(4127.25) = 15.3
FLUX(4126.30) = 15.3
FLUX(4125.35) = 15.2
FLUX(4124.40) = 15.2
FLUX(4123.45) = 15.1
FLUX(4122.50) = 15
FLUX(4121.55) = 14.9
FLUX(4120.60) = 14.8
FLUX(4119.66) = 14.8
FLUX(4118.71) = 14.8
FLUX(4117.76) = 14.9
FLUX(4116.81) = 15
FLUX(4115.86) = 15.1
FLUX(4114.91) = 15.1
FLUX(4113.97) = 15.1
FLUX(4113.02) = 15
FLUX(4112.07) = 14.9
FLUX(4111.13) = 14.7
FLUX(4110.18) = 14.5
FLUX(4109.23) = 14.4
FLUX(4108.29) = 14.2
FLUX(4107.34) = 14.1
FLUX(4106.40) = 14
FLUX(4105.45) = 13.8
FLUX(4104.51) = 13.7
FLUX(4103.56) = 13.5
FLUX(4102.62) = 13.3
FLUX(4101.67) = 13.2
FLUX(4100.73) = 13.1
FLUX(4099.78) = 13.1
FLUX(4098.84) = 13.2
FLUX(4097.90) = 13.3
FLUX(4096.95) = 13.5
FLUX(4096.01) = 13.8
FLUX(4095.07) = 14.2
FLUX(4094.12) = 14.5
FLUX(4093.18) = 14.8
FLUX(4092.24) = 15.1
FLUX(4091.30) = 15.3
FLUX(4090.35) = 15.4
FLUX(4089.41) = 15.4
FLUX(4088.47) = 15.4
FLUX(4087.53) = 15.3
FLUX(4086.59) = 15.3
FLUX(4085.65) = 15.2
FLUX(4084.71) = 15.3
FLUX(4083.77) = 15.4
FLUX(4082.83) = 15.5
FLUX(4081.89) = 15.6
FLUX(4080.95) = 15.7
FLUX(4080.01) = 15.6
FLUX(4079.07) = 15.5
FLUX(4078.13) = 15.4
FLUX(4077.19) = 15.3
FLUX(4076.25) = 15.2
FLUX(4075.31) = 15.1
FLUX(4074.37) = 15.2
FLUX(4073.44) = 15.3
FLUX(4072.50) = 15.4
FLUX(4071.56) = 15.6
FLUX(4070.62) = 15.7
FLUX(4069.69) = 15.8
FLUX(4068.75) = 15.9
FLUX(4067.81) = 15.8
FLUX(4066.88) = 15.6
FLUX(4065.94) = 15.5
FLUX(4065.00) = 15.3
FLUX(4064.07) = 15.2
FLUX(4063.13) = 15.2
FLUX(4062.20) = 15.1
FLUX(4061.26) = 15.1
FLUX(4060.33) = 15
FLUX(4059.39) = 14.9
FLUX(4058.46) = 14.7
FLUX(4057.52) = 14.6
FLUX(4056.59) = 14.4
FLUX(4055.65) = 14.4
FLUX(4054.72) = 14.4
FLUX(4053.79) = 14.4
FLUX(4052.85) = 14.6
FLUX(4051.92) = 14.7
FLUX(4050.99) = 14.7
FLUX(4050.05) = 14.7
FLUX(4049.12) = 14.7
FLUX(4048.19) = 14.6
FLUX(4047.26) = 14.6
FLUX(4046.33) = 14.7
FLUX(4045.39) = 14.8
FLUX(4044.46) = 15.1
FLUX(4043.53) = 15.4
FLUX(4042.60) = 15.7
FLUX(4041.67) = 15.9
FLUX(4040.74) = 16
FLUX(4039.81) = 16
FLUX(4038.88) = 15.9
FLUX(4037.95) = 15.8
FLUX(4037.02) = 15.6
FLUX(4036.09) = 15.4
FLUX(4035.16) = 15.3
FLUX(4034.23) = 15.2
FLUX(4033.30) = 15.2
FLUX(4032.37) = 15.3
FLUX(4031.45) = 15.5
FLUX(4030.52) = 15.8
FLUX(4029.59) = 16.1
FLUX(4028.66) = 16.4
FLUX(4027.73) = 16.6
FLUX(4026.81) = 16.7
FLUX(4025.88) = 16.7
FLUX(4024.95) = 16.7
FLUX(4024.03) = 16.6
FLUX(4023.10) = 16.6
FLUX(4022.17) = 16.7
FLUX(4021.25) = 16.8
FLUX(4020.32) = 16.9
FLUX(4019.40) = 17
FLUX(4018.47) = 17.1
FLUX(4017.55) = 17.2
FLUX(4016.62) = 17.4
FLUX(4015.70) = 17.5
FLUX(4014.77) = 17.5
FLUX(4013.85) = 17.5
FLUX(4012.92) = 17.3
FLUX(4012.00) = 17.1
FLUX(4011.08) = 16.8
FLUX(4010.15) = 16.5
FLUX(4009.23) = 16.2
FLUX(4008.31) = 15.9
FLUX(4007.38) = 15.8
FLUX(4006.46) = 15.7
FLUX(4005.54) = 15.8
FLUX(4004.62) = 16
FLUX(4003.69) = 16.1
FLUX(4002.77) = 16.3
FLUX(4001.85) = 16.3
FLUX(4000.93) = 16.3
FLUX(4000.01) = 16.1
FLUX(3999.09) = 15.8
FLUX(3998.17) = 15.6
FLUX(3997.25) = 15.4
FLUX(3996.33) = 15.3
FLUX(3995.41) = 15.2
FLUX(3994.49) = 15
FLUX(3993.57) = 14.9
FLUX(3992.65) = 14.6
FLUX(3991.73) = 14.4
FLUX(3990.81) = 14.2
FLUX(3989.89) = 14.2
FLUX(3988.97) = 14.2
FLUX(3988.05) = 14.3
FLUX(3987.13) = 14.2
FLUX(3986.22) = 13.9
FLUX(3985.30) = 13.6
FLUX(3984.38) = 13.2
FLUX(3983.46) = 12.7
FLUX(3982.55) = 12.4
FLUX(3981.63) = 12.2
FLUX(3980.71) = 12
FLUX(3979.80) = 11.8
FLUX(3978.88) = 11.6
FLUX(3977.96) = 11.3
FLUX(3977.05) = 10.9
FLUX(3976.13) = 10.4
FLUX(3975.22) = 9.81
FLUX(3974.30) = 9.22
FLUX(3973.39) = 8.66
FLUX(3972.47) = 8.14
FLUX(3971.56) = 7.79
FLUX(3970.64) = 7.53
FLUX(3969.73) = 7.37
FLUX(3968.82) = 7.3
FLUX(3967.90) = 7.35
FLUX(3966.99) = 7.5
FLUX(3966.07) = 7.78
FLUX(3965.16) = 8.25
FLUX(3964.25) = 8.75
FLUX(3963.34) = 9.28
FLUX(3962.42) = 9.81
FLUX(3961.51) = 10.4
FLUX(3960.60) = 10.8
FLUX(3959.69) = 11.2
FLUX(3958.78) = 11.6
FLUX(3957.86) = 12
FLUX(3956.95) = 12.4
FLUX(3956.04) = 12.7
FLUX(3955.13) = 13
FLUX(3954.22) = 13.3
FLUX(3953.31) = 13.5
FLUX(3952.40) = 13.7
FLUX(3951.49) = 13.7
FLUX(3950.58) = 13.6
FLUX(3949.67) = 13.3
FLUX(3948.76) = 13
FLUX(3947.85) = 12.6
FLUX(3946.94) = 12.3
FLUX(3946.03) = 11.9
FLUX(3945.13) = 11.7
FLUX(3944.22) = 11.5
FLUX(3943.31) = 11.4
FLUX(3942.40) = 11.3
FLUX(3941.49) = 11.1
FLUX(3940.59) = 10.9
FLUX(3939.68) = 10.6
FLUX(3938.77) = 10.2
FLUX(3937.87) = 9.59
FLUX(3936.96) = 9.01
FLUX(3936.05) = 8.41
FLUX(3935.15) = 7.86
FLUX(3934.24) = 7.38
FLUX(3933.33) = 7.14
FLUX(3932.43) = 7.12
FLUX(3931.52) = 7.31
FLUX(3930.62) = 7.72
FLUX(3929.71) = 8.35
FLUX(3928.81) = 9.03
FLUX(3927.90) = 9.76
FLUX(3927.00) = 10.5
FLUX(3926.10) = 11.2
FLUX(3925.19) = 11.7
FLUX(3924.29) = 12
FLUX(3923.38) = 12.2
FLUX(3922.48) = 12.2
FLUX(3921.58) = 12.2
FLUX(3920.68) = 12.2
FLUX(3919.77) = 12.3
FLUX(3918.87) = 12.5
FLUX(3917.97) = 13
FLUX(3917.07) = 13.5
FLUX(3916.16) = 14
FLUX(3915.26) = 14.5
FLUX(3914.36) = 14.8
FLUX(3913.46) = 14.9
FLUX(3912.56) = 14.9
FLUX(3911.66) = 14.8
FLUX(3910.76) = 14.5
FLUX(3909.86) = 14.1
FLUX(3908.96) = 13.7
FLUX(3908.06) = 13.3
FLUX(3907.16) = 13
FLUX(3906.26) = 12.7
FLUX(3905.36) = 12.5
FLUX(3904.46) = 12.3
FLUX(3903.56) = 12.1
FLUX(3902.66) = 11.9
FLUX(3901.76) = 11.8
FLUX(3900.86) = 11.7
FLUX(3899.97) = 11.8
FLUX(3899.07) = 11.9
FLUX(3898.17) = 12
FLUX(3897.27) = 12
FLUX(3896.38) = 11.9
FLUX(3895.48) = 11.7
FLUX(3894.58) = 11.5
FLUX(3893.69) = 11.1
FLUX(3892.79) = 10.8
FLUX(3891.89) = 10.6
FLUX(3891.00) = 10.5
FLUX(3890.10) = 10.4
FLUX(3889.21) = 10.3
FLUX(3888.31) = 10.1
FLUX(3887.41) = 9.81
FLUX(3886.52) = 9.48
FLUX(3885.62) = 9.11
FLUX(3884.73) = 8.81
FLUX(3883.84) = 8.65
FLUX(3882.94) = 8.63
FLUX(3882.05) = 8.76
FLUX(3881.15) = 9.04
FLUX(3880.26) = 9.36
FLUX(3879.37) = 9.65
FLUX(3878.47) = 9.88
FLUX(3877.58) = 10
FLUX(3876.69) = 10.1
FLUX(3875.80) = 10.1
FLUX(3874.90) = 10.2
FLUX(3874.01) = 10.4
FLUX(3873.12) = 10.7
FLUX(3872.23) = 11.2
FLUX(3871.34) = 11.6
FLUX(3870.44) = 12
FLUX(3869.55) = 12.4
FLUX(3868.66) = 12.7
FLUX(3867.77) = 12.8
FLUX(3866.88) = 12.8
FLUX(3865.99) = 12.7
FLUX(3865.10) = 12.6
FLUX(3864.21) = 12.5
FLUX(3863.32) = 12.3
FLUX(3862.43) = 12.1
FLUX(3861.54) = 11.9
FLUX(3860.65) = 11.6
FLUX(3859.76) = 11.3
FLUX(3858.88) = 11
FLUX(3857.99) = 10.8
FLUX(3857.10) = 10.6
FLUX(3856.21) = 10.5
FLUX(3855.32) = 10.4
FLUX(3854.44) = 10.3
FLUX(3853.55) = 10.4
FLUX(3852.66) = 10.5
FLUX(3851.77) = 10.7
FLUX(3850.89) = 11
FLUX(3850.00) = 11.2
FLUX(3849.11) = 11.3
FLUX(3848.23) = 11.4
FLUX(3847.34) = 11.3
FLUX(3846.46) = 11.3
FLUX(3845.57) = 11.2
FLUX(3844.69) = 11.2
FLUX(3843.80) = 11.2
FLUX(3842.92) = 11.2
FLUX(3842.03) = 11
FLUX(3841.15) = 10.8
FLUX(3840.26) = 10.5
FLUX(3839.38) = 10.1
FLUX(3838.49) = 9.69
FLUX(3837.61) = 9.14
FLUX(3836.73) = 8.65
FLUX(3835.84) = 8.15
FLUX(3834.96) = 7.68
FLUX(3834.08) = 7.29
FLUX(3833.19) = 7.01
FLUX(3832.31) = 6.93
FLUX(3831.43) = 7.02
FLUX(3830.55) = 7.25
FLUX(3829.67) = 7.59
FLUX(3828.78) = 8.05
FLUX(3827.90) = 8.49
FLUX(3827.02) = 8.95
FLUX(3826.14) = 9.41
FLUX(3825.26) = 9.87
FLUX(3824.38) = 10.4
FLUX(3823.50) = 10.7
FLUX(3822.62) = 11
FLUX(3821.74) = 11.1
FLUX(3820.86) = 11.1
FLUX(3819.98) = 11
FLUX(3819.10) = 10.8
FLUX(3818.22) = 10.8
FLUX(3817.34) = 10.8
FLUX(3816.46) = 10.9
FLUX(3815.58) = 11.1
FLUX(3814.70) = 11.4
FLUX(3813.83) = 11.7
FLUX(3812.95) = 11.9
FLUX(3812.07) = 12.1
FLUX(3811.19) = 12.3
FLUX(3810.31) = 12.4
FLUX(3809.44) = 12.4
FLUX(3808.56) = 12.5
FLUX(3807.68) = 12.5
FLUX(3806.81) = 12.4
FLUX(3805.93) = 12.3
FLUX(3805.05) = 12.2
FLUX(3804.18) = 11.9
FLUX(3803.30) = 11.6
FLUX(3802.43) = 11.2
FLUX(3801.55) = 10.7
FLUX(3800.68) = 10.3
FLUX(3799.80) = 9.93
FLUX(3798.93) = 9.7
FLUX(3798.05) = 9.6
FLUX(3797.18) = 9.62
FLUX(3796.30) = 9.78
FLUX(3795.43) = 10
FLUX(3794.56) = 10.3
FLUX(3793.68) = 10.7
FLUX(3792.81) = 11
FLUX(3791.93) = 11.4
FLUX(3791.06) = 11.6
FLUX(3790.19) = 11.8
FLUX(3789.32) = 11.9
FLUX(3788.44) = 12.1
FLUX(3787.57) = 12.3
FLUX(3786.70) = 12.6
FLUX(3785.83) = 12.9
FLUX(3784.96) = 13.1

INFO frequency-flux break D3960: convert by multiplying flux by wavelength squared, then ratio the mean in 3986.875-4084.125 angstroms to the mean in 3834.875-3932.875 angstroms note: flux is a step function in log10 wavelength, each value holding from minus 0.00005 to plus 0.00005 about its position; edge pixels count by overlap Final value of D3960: 1.50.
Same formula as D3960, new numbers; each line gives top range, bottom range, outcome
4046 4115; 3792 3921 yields 1.50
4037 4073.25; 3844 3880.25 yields 1.49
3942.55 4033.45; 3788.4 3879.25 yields 1.38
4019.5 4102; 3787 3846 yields 1.65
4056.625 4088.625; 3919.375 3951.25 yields 1.55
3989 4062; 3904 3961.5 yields 1.40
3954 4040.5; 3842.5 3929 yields 1.28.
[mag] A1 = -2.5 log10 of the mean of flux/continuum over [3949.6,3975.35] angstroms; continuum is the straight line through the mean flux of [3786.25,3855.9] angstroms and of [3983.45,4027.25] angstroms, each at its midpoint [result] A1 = 0.38 mag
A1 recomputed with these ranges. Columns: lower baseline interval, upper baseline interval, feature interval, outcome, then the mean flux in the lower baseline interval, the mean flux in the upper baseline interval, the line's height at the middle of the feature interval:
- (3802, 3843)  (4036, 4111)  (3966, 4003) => 0.078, 10.3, 14.9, 13.3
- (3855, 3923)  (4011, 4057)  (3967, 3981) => 0.452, 11.6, 15.9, 14.1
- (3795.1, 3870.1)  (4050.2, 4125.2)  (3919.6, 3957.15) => 0.131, 10.7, 14.8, 12.4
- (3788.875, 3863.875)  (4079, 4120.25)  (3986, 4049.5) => -0.182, 10.6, 14.6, 13.4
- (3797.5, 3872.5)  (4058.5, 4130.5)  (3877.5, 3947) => 0.082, 10.8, 14.9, 12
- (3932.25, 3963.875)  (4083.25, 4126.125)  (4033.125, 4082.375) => -0.127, 11.2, 14.6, 13.5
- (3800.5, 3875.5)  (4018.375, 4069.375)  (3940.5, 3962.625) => 0.104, 10.8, 15.5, 13.4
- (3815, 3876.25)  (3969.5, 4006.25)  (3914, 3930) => -0.008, 10.5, 13.2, 11.9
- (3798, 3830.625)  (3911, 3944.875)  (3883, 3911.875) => -0.049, 10.8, 11.1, 11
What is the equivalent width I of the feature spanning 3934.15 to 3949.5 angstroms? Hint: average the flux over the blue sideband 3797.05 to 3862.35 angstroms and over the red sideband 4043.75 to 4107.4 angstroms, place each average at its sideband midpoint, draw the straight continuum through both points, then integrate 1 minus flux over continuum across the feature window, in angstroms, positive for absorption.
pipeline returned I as 2.1 angstroms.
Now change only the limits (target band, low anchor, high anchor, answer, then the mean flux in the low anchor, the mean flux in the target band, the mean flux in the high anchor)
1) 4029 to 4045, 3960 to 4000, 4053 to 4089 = -1.96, 11.7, 15.6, 15.2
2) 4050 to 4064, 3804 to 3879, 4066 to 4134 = -0.54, 10.7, 14.7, 14.9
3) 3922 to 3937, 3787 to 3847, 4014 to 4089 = 4.13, 10.5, 9.36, 15.6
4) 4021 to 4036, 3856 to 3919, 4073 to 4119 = -2.65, 11.6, 16.1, 14.7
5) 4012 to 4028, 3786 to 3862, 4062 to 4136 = -3.88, 10.6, 17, 14.9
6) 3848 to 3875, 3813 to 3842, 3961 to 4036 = -2.50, 9.59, 11.4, 14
